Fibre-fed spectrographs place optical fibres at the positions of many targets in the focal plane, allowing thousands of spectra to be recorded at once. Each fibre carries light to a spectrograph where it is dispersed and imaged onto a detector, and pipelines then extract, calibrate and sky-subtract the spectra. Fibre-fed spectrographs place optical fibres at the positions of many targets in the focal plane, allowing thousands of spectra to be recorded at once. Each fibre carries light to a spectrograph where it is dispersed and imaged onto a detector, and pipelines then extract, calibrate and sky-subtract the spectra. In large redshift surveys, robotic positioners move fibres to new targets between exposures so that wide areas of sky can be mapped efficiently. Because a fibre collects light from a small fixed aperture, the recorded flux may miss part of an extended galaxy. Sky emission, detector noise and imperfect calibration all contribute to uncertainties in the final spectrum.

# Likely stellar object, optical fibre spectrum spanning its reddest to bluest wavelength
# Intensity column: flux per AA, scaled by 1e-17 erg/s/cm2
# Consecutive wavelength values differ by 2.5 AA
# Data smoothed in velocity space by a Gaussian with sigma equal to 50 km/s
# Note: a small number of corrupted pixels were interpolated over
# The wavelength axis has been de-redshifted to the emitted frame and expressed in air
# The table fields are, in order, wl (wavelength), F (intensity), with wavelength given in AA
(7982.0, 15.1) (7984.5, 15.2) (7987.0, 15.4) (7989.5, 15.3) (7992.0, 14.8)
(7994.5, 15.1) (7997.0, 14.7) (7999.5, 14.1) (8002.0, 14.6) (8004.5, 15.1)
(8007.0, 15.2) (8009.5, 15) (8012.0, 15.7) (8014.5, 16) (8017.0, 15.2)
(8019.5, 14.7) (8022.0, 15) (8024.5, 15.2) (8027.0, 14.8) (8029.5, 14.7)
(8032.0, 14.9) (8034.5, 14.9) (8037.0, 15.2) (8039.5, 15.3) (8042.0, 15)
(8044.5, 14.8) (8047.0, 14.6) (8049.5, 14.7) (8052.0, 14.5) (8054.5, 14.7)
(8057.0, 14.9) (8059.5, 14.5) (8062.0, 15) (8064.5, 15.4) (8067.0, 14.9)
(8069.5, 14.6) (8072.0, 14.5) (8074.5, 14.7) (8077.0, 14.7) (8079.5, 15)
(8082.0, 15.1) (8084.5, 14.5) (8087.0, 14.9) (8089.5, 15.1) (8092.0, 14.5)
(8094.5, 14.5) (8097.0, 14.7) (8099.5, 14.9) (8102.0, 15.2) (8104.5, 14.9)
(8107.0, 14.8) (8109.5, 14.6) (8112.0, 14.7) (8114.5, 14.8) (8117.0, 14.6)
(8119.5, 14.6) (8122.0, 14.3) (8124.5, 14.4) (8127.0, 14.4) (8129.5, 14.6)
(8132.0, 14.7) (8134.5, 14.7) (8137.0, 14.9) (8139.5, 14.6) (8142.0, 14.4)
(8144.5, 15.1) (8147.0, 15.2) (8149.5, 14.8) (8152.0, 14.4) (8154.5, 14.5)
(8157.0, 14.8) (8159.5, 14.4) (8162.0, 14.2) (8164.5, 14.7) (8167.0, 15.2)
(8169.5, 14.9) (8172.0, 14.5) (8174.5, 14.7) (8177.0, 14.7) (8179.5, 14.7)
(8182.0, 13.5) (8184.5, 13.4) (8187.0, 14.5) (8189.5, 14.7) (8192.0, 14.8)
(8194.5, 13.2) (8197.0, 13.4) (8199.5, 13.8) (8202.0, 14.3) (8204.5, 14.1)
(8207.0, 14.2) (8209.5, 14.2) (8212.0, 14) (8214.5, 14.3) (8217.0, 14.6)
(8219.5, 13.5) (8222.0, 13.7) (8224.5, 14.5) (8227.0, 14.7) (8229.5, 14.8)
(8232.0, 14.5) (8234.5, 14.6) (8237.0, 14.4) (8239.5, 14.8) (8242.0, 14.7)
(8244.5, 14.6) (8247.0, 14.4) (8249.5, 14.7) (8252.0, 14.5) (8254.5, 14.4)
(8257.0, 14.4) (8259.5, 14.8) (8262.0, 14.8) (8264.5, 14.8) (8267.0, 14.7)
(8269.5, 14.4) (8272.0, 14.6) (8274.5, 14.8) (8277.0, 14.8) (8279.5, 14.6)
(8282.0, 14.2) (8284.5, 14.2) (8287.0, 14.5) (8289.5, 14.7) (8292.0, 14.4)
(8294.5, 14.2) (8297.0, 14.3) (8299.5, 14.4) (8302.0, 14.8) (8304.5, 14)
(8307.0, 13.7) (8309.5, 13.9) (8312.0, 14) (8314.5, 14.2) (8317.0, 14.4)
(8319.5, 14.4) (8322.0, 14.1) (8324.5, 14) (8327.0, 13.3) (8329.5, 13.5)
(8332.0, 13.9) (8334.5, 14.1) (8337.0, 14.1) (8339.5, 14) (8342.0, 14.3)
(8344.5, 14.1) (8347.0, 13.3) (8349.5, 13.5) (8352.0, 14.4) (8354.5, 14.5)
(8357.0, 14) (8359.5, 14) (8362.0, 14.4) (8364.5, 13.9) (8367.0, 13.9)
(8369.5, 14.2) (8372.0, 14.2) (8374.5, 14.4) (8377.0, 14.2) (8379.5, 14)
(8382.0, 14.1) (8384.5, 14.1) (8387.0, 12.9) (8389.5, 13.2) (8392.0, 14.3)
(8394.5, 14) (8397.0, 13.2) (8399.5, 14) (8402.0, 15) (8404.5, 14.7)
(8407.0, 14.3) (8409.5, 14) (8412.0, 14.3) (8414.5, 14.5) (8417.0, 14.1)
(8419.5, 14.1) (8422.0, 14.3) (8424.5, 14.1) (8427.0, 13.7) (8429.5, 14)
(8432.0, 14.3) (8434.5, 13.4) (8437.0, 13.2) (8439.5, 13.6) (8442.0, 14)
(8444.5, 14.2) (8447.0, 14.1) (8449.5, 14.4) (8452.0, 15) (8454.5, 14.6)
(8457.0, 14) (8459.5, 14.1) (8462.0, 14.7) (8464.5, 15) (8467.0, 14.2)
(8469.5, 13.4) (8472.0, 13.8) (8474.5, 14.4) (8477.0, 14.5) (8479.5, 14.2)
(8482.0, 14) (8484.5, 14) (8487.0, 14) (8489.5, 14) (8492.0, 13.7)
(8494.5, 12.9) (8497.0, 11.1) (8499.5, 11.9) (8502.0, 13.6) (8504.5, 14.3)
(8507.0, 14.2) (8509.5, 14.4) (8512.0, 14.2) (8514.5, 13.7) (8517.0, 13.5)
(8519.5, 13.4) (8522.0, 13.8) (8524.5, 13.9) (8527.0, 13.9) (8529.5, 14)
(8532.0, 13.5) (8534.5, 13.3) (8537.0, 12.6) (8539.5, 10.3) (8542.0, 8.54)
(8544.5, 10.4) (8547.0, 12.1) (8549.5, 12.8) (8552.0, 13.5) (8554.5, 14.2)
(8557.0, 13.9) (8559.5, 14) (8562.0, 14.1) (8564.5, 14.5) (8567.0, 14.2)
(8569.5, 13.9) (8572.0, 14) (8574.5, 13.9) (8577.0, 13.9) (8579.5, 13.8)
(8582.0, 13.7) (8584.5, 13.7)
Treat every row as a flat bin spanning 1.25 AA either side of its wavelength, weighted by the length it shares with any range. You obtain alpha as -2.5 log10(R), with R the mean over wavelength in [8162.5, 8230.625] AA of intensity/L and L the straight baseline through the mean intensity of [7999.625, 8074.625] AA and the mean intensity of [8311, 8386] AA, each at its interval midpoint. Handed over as 0.02 mag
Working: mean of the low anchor 14.9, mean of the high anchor 14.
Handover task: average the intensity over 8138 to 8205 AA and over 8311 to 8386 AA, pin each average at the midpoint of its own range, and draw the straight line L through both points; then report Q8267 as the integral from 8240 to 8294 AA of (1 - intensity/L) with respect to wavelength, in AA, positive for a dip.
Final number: -1.3 AA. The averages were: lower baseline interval 14.4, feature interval 14.6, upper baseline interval 14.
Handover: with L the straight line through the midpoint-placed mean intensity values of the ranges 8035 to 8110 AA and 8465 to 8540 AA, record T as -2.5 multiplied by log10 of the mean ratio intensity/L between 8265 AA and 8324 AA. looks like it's -0.01 mag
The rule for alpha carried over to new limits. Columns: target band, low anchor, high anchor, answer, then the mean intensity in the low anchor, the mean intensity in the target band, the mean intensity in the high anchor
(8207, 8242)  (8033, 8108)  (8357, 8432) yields 0.008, 14.8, 14.4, 14.1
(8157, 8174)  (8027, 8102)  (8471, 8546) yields -0.015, 14.8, 14.7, 13.3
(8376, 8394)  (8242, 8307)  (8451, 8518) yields 0.028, 14.5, 13.8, 13.9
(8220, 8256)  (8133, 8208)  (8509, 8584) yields -0.019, 14.4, 14.5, 13.3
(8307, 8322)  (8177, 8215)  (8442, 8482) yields 0.003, 14.1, 14.1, 14.3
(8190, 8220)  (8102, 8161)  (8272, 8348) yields 0.031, 14.7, 14.1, 14.2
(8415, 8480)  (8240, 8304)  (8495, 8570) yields -0.040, 14.5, 14.1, 13.2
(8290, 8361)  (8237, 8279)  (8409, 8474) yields 0.028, 14.6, 14.1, 14.1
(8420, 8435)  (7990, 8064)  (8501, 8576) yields -0.024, 14.9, 14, 13.4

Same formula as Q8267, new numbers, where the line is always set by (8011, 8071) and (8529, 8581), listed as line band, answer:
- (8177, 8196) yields 0.4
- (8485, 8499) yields 0.2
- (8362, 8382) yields -0.5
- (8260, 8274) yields -0.5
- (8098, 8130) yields 0.0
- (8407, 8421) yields -0.6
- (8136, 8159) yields -0.2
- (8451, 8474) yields -1.5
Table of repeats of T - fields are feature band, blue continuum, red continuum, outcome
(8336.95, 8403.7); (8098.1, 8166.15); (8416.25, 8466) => 0.02 mag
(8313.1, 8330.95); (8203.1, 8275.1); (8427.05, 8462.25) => 0.02 mag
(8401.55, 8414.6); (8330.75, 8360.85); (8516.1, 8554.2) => -0.07 mag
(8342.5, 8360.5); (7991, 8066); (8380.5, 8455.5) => 0.02 mag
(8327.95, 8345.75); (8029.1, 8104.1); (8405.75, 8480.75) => 0.03 mag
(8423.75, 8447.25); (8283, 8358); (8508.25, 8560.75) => -0.02 mag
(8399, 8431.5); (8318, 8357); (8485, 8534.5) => -0.03 mag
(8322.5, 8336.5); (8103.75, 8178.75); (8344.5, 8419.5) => 0.03 mag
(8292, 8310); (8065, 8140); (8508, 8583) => -0.01 mag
